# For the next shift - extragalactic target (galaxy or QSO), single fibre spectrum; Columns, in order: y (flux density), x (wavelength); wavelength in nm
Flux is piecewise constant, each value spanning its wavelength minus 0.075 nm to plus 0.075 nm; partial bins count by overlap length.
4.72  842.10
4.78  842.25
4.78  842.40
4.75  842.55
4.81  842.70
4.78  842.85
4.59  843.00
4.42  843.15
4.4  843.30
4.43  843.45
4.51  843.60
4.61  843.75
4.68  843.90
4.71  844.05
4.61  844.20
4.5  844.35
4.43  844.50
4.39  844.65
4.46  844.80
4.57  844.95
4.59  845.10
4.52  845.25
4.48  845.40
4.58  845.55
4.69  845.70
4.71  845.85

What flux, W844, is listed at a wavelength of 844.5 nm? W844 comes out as 4.43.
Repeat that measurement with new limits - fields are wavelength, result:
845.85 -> 4.71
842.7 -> 4.81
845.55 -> 4.58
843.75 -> 4.61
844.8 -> 4.46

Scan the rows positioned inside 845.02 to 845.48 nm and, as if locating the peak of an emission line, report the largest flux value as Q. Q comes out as 4.59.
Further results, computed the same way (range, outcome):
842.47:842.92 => 4.81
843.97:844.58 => 4.71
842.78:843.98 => 4.78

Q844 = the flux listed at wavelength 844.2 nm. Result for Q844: 4.61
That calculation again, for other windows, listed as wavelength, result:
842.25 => 4.78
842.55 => 4.75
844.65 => 4.39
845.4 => 4.48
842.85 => 4.78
